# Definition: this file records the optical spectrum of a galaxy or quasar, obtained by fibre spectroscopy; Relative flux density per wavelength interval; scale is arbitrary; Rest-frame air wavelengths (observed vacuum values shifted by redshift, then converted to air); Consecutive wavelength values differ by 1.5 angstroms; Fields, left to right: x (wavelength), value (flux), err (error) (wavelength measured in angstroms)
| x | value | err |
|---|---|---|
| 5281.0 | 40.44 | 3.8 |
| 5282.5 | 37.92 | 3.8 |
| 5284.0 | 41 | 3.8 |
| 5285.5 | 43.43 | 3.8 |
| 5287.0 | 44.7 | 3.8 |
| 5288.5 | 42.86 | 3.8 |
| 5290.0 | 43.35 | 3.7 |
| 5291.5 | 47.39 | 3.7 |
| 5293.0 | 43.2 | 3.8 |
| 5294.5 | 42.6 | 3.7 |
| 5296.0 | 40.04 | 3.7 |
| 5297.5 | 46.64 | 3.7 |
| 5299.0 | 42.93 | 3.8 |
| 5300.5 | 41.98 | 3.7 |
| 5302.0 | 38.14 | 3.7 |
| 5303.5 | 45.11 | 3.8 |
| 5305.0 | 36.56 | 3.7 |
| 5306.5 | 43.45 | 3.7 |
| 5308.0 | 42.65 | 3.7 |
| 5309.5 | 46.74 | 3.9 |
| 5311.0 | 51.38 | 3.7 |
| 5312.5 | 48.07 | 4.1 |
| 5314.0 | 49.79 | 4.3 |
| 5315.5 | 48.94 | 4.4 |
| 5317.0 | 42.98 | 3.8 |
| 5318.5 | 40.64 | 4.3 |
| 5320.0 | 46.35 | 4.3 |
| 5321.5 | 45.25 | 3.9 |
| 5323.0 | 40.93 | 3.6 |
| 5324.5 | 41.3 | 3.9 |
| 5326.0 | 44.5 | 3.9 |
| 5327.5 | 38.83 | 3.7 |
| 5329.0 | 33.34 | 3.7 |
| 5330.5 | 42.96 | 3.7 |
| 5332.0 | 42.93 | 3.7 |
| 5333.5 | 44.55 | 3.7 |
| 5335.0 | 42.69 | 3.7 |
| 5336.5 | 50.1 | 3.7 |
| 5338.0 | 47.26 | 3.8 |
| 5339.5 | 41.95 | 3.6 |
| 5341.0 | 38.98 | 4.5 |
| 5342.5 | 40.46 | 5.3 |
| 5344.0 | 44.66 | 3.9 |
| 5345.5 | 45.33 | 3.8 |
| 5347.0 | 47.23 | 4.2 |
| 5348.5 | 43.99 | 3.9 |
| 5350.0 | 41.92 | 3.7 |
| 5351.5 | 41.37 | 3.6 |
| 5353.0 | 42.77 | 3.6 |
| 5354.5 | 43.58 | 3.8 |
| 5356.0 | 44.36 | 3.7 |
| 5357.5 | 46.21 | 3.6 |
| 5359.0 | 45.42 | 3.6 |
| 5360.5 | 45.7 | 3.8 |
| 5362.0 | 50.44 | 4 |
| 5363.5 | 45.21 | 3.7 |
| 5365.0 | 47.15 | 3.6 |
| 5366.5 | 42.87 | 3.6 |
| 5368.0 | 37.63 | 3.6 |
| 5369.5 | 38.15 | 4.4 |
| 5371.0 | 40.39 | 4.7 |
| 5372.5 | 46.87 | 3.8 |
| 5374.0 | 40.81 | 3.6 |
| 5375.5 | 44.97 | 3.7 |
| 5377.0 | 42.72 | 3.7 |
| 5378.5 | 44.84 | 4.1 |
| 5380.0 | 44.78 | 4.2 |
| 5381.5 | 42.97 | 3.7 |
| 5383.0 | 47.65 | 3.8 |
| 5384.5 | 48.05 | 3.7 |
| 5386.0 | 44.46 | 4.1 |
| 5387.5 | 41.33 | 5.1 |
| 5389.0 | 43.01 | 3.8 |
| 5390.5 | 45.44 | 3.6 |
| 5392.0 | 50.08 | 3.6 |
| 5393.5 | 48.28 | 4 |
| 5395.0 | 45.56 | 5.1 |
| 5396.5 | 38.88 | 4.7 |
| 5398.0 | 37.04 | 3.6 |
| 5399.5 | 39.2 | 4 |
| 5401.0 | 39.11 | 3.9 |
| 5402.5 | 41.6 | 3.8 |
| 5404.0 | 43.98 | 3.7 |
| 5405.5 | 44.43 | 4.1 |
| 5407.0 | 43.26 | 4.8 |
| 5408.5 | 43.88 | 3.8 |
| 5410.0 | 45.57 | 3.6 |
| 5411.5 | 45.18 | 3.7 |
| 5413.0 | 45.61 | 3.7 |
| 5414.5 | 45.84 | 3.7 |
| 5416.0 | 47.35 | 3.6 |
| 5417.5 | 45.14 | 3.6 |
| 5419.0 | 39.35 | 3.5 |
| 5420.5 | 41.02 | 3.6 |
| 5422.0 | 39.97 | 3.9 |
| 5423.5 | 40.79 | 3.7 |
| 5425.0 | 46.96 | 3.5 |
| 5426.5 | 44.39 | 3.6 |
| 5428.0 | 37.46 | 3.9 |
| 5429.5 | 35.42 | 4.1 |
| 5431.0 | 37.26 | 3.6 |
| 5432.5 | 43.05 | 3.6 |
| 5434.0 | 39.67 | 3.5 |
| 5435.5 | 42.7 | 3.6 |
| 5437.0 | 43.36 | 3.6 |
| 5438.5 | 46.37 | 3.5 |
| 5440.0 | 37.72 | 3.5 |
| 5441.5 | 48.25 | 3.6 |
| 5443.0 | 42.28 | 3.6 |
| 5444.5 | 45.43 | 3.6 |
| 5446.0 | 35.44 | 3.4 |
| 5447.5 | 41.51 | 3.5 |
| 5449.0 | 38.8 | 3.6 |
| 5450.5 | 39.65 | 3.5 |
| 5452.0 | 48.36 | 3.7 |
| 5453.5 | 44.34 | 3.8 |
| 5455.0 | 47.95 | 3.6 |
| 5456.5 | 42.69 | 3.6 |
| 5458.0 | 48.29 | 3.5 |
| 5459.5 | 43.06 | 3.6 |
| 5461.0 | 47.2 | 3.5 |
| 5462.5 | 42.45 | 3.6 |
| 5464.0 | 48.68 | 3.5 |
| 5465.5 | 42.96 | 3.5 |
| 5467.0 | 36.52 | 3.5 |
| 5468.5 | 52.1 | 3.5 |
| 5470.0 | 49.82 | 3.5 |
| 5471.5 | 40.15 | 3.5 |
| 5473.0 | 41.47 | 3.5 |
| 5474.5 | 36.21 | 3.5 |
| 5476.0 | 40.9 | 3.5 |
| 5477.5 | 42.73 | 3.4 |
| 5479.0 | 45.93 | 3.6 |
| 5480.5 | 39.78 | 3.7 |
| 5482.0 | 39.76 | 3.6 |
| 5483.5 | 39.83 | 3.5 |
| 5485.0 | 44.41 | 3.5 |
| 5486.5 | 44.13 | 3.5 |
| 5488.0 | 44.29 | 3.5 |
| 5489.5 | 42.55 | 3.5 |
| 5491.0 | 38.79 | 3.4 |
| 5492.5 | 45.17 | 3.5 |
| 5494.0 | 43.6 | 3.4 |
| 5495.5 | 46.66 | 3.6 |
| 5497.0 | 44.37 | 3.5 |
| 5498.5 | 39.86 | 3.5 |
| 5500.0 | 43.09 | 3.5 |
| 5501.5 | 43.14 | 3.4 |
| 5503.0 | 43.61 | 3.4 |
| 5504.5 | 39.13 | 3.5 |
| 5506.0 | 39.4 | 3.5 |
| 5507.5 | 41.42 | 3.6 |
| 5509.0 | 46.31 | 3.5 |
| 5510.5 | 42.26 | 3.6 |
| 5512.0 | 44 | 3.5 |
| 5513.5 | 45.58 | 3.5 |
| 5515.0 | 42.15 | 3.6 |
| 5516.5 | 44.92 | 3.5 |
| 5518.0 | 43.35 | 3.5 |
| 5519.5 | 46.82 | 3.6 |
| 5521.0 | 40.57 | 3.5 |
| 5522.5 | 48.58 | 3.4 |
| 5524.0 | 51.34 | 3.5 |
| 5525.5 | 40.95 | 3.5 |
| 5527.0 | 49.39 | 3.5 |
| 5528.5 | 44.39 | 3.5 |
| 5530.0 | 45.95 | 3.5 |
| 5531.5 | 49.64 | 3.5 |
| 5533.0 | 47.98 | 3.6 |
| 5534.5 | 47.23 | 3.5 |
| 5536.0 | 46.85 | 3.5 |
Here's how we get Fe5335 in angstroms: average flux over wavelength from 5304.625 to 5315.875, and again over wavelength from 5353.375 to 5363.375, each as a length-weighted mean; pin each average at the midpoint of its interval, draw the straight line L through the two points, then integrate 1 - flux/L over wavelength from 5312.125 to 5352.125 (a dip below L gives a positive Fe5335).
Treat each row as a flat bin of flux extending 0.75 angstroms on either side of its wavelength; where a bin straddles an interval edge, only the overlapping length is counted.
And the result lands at 2.1 angstroms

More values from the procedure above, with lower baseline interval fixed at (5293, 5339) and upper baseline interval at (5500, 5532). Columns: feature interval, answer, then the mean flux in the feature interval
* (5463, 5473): -0.1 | 44.7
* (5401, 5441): 1.3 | 42.6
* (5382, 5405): 0.2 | 43.6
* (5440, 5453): 0.6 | 42.2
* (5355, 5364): -0.5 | 46.2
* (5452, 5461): -0.3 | 45.7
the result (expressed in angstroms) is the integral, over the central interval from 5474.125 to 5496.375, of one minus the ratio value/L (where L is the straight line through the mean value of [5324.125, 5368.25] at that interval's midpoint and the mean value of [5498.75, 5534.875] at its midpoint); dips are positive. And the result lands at 0.97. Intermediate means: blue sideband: 43.6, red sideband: 44.5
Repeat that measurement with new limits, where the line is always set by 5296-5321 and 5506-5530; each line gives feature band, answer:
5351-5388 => 0.3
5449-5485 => 0.9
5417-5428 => 0.6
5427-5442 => 1.2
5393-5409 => 0.8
